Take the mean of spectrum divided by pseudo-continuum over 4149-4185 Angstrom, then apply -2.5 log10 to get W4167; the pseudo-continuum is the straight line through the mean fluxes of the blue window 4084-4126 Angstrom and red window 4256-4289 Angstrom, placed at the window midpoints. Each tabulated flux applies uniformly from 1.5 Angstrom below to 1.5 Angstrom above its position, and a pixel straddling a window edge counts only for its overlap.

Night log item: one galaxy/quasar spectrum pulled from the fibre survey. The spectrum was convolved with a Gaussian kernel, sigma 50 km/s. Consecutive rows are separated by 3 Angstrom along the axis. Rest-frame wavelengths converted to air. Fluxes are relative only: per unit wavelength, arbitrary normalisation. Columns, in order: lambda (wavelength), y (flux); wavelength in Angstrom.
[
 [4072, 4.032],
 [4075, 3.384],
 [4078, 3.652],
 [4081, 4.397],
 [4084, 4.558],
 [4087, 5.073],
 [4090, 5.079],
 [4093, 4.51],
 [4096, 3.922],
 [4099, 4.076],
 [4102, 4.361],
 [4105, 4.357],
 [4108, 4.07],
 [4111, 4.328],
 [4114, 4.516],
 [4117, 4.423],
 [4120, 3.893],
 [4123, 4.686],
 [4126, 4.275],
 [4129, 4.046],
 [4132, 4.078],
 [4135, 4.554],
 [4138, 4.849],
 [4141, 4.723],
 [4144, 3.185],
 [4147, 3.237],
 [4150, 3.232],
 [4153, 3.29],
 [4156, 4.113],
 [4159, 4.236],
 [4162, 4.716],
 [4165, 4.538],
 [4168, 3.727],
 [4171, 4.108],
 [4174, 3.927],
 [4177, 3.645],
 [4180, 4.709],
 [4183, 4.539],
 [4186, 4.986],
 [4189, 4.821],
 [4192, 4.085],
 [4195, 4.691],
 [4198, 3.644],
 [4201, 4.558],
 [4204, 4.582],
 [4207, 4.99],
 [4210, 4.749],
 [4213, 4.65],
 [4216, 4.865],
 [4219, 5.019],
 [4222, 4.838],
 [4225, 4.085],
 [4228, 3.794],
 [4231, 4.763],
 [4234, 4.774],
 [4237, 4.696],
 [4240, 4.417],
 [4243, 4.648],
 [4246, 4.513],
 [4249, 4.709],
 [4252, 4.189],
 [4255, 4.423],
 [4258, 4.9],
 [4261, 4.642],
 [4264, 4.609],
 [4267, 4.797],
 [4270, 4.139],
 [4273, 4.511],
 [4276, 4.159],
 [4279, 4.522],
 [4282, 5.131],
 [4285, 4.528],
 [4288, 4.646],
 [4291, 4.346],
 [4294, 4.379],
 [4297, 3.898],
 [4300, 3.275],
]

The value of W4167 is 0.10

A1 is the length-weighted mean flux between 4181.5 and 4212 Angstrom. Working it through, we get 4.57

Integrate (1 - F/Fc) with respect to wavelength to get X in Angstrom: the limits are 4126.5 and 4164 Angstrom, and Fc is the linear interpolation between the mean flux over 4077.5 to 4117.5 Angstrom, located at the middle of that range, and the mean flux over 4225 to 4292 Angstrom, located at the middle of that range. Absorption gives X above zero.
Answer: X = 3.4 Angstrom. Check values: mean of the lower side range 4.4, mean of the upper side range 4.53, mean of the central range 4.04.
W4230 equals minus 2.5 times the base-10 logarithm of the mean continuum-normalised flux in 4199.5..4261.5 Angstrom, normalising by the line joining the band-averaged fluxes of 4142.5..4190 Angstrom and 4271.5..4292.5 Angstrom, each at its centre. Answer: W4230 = -0.07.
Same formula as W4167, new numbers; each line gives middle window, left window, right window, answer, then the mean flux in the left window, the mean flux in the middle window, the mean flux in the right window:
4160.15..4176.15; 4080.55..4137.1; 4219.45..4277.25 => 0.07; 4.38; 4.18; 4.52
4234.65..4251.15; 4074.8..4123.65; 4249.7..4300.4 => -0.04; 4.33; 4.59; 4.45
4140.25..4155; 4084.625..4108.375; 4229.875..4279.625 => 0.27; 4.45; 3.49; 4.55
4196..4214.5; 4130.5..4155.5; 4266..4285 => -0.08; 3.9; 4.53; 4.54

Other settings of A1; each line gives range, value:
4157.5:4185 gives 4.25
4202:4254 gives 4.6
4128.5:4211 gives 4.23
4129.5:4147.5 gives 4.15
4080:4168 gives 4.24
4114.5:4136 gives 4.28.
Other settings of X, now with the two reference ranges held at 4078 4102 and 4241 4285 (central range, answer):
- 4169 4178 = 1.2 Angstrom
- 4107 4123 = 0.6 Angstrom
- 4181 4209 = -0.2 Angstrom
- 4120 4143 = 0.4 Angstrom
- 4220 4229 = 0.5 Angstrom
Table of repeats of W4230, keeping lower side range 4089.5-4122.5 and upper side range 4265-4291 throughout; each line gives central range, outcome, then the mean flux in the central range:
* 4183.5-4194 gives -0.05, 4.62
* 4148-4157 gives 0.24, 3.5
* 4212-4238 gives -0.03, 4.61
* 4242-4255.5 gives 0.00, 4.5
